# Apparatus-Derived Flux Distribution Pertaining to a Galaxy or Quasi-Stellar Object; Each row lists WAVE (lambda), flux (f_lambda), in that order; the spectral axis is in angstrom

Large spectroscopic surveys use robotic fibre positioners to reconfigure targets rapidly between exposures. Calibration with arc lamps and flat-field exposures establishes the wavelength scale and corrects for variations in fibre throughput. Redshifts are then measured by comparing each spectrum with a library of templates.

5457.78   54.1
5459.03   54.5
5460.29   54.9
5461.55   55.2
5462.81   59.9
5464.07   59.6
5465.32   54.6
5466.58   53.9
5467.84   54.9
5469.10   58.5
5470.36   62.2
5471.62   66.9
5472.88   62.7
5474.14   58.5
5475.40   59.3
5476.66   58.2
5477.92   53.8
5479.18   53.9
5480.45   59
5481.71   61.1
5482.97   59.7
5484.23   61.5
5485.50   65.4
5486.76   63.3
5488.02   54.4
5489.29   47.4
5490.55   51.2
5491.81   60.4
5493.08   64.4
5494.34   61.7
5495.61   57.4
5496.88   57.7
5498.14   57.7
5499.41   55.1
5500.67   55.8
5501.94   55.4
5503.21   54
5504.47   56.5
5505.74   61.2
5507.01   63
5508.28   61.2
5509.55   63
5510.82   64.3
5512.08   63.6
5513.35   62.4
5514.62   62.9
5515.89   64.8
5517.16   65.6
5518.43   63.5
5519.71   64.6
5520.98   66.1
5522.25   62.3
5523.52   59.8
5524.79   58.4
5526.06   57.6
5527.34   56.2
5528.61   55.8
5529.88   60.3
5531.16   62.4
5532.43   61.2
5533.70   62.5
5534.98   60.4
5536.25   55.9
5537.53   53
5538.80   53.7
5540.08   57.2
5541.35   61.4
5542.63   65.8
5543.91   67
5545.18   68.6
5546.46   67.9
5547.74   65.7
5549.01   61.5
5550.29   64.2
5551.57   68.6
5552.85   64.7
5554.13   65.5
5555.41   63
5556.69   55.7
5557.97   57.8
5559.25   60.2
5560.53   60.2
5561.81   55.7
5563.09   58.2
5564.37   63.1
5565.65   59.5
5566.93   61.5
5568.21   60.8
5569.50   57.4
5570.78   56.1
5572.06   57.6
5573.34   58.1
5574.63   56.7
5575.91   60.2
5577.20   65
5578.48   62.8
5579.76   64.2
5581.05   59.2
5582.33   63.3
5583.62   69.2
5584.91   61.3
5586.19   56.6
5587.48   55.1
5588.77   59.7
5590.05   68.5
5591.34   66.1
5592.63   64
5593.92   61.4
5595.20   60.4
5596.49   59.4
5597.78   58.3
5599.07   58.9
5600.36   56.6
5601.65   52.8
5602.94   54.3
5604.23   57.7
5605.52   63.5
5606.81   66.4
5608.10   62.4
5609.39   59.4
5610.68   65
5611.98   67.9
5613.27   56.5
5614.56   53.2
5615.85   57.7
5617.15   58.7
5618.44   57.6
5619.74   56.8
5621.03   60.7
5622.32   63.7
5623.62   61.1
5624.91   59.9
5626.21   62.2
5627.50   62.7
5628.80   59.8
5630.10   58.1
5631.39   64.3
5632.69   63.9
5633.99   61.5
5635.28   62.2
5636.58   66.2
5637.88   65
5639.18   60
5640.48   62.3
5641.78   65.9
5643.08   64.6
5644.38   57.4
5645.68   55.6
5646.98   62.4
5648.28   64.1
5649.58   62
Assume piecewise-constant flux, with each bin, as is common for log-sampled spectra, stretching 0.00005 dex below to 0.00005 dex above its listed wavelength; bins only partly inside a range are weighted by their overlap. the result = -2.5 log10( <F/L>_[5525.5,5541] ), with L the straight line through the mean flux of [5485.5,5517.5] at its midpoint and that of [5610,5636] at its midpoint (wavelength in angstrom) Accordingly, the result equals 0.03 mag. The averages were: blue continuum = 59.5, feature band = 58.1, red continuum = 60.7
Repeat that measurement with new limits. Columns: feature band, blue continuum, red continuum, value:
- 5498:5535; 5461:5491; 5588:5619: -0.03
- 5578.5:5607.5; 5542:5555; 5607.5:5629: 0.03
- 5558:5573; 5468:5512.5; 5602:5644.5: 0.02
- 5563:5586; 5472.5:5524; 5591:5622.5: -0.02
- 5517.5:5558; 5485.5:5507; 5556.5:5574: -0.06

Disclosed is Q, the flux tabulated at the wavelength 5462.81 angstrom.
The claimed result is 59.9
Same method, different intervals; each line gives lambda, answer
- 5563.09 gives 58.2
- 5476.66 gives 58.2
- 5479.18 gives 53.9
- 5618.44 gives 57.6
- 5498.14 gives 57.7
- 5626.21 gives 62.2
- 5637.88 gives 65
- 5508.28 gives 61.2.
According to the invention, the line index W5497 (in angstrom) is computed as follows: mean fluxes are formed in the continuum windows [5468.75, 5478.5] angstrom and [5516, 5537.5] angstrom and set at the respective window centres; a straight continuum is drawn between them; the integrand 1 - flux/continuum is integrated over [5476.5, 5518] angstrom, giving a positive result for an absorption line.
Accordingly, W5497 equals 0.69 angstrom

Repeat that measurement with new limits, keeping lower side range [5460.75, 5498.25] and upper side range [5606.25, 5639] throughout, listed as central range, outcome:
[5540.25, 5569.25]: -1.2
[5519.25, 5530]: -0.1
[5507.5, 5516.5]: -0.6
